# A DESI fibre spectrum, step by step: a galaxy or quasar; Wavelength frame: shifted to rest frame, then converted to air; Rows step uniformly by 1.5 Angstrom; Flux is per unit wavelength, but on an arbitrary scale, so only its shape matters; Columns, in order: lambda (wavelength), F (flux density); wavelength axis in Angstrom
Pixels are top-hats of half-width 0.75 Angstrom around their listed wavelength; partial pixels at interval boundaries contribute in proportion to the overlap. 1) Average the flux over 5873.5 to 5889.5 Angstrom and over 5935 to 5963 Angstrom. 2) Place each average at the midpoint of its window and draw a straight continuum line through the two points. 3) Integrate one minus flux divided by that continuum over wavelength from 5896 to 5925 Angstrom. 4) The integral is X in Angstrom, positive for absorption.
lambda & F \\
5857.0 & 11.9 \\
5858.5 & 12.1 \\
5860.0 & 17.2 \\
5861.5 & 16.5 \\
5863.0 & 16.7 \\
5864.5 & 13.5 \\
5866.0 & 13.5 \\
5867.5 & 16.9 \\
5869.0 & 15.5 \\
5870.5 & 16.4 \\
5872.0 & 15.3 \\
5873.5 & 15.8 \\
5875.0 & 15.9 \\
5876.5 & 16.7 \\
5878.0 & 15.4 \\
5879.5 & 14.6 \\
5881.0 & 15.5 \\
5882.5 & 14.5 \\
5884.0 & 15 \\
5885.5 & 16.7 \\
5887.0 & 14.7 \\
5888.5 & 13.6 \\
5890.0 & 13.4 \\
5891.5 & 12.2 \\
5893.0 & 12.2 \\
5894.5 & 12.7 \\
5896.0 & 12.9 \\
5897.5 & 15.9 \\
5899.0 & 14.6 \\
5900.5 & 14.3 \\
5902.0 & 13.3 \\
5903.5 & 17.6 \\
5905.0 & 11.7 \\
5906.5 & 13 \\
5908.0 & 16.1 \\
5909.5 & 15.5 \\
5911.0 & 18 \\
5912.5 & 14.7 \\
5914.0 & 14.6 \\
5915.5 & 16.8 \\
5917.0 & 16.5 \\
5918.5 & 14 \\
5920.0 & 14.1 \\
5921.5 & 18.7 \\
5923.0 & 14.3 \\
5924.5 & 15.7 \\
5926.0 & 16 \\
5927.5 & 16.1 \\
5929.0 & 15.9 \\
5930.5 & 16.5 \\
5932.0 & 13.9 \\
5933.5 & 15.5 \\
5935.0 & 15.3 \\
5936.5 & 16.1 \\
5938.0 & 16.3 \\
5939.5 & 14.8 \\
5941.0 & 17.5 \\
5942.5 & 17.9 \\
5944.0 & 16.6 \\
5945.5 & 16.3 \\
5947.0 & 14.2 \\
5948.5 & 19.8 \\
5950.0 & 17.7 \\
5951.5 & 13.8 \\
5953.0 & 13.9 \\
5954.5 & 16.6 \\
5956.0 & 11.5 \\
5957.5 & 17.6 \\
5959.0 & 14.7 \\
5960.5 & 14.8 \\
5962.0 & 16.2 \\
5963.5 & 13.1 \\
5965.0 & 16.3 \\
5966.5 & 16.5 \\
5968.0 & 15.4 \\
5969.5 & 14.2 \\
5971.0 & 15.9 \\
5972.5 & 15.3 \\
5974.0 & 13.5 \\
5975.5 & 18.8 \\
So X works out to 0.7 Angstrom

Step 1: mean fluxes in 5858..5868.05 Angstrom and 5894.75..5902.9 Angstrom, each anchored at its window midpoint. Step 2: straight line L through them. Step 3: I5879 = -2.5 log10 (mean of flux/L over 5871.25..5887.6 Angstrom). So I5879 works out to -0.05 mag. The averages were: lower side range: 15.2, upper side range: 14.2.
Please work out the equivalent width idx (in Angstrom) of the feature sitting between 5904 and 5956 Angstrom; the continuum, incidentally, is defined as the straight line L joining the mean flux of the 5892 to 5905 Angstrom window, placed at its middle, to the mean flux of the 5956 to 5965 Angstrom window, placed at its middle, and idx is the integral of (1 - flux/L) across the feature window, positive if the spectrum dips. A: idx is -4.0 Angstrom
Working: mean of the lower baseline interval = 14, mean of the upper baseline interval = 15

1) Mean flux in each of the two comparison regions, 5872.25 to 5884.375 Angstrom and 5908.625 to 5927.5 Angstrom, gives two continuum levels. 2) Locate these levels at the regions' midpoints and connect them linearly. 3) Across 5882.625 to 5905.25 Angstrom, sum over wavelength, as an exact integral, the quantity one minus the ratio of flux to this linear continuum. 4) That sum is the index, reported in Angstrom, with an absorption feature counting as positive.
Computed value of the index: 2.1 Angstrom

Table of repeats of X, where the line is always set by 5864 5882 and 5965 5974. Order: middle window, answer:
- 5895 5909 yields 0.9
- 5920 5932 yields -0.4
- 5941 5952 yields -1.0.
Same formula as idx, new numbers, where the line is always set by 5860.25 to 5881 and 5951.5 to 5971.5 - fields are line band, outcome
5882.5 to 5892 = 0.7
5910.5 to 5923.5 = -0.3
